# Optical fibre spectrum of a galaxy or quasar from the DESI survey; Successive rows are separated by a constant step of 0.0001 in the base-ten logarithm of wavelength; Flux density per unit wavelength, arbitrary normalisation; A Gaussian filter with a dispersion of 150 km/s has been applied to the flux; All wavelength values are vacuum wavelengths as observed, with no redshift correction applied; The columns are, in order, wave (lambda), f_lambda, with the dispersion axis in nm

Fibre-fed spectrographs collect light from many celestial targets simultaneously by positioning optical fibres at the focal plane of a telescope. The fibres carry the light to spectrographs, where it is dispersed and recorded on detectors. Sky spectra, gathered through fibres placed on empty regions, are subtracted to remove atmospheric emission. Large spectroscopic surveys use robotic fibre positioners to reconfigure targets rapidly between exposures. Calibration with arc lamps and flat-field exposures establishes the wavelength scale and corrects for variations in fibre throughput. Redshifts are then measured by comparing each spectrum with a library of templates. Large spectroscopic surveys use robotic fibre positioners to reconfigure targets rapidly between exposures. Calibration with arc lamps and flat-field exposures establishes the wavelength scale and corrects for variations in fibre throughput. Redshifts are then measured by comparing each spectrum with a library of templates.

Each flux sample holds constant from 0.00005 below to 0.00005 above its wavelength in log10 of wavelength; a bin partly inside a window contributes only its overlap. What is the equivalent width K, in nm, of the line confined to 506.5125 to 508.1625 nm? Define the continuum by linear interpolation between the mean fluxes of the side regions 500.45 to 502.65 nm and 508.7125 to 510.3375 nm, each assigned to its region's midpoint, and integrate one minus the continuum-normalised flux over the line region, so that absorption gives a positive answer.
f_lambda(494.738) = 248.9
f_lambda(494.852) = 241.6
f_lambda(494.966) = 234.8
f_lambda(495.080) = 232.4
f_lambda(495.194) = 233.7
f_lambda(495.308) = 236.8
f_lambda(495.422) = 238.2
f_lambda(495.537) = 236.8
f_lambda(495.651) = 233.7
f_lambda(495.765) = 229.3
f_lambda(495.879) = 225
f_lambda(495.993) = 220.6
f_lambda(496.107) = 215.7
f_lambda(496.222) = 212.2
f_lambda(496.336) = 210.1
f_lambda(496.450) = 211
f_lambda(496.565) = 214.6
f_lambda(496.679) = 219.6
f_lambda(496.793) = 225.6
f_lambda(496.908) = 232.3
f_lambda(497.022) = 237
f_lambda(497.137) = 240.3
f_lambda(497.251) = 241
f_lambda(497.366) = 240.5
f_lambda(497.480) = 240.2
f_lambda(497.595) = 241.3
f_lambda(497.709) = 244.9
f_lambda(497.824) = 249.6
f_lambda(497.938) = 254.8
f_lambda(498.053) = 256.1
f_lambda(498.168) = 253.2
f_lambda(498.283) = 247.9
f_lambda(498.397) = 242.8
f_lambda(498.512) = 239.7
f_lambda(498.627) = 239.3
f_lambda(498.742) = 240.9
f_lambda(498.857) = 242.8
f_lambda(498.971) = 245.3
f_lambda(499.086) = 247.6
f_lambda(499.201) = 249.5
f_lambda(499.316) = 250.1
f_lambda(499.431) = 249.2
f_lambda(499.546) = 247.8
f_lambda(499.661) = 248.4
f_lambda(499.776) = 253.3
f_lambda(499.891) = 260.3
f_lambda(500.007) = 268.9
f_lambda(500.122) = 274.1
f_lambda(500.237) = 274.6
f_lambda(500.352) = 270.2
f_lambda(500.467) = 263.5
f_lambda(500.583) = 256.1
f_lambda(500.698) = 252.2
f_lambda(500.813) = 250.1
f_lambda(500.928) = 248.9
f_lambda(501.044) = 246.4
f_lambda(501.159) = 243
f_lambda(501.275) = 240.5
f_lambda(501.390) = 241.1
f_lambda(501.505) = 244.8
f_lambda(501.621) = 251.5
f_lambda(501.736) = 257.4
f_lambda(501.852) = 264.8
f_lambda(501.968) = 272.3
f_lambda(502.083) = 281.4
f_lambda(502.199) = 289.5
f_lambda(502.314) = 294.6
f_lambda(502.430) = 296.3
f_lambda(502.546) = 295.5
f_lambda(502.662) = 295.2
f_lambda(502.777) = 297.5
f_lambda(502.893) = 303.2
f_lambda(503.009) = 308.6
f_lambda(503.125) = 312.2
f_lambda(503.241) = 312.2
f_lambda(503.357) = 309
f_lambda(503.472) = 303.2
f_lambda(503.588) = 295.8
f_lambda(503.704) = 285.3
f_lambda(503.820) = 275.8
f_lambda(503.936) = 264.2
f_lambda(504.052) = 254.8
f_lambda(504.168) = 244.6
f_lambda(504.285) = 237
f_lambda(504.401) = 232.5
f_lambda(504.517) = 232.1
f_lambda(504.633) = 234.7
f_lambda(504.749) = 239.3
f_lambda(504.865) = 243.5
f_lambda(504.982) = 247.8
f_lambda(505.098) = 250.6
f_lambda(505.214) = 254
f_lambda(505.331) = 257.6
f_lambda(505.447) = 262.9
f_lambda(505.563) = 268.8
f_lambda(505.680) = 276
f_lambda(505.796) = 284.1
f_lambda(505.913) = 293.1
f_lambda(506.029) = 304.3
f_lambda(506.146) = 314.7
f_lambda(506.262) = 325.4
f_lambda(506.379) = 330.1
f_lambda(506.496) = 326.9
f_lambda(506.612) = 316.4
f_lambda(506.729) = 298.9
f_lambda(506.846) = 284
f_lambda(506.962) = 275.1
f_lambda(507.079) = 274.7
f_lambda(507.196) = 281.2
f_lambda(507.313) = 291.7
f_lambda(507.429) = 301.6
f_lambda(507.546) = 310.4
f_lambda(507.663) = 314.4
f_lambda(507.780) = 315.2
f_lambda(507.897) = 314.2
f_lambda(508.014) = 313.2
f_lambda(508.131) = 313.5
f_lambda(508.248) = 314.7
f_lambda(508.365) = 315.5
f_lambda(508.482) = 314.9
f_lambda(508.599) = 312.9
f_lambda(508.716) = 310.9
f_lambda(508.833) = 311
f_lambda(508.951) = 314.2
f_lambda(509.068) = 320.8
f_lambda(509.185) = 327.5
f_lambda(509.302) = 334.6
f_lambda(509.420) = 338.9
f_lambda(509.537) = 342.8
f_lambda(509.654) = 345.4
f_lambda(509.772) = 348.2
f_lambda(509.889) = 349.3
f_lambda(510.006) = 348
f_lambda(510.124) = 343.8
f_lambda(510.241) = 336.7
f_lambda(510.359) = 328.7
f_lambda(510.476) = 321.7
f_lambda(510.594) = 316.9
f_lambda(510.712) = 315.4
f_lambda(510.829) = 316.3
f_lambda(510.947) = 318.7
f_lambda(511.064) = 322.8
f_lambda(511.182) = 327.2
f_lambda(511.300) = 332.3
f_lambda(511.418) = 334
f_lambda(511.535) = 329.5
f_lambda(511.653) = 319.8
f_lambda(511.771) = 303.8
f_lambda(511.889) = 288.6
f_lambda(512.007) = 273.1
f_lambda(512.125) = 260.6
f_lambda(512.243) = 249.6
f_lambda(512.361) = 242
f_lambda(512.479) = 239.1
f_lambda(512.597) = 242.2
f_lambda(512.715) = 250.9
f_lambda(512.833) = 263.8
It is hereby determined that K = 0.07 nm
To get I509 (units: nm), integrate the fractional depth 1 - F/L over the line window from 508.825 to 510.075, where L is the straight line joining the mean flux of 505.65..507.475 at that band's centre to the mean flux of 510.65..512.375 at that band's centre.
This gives -0.14 nm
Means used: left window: 299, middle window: 335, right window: 304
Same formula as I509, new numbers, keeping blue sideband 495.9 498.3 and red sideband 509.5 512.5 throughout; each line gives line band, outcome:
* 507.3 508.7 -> -0.07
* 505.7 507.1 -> -0.07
